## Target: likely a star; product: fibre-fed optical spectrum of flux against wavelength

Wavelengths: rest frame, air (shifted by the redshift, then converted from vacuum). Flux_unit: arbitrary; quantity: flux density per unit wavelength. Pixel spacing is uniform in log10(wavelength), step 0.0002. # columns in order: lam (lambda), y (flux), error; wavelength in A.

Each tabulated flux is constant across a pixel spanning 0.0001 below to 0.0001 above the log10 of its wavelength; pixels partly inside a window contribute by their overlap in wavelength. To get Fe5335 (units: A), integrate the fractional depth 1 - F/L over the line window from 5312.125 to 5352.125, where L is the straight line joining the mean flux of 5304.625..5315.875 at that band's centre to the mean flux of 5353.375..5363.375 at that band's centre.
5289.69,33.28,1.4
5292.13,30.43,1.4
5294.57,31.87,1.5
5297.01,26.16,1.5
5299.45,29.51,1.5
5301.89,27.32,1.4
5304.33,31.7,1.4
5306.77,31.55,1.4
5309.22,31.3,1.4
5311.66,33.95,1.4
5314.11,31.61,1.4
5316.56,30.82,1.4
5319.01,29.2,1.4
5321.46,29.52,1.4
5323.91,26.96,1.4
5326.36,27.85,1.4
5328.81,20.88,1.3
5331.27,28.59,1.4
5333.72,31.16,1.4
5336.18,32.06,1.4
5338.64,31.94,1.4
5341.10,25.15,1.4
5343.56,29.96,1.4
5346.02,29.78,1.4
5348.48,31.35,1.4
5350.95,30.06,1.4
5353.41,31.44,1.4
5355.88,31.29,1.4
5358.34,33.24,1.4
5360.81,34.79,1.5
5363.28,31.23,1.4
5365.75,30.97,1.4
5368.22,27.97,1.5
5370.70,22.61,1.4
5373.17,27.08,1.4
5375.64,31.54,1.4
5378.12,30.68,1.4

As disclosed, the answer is 3.7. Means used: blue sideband 32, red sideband 32.6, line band 29.3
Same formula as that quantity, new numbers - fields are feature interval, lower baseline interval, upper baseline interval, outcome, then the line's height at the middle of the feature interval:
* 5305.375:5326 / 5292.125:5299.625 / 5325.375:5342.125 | -1.2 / 28.8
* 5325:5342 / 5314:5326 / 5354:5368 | 1.1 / 30.2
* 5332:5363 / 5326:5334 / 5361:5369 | -2.5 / 28.7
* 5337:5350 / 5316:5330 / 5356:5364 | 0.3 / 30.5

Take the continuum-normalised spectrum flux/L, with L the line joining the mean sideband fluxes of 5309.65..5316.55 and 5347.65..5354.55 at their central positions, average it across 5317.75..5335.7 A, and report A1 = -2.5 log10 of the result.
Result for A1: 0.14 mag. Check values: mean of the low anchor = 32.3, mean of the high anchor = 30.9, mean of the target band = 27.9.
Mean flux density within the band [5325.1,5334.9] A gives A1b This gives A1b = 27.1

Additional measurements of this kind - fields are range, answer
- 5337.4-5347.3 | 29.2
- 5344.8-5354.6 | 30.7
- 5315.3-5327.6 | 28.9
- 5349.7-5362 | 32.2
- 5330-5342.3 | 29.7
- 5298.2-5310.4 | 30.3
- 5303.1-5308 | 31.6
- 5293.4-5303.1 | 28.7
